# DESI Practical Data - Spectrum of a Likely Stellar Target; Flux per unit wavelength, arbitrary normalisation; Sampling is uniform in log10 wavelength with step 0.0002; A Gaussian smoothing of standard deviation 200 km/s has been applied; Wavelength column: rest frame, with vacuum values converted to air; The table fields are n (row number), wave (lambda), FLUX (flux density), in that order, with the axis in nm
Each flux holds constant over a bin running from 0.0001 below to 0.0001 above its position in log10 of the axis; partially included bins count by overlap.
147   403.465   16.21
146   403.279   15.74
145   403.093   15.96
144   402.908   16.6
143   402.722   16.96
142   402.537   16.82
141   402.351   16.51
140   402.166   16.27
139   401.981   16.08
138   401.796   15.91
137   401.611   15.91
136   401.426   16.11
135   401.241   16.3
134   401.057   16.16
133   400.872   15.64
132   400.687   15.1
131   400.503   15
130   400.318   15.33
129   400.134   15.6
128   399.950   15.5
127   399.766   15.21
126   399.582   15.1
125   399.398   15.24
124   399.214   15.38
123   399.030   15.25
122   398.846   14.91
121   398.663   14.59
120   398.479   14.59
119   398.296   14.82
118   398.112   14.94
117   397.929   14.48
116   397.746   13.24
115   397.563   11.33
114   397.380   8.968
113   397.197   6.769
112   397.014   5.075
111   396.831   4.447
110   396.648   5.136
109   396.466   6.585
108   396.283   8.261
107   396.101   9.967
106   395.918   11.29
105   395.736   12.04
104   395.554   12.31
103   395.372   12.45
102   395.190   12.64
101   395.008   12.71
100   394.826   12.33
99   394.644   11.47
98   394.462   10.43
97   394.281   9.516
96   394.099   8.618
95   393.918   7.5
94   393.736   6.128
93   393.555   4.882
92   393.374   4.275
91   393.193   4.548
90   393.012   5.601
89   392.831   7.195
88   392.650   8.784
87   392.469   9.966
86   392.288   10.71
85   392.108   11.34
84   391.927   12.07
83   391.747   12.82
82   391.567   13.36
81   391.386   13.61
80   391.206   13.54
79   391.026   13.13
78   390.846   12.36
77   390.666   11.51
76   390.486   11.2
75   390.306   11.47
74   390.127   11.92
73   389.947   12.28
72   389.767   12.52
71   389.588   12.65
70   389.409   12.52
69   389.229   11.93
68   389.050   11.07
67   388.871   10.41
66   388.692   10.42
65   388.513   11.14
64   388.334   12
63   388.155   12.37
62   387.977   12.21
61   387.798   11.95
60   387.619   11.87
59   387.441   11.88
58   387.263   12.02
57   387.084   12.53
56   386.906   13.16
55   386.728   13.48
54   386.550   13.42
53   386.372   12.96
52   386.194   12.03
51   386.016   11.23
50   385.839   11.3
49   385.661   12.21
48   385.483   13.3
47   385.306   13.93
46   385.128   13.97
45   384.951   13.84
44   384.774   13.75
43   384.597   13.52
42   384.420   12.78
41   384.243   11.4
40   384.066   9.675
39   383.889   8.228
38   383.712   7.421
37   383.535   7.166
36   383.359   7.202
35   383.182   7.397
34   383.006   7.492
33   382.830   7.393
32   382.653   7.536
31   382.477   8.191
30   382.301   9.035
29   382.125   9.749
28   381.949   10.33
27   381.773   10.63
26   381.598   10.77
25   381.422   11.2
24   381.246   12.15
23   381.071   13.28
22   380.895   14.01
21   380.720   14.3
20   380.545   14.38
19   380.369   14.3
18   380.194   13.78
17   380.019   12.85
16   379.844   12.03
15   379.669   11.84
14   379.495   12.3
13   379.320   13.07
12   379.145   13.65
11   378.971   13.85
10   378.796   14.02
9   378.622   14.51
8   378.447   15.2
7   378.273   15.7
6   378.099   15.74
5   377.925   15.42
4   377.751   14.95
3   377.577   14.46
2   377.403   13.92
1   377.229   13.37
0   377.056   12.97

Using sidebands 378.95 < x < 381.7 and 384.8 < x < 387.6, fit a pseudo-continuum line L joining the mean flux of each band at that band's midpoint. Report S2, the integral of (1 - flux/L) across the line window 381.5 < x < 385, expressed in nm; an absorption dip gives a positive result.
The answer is 0.88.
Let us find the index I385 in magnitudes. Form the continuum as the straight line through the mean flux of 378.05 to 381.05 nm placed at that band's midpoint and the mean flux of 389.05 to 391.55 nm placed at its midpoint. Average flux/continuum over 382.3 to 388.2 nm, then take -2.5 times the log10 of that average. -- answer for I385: 0.167 mag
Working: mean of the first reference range 13.8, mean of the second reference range 12.3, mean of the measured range 11.1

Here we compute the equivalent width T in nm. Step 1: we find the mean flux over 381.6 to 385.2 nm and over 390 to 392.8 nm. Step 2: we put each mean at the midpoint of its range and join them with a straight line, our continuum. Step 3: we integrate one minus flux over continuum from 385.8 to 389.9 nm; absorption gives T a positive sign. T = -0.44 nm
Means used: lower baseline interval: 9.84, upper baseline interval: 11.8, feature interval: 12.1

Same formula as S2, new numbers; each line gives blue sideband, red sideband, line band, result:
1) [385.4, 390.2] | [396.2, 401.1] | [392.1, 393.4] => 0.48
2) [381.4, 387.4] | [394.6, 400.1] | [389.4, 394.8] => 0.59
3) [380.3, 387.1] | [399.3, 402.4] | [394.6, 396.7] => 0.53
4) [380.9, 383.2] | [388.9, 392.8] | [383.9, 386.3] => -0.42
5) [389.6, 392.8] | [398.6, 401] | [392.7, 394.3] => 0.80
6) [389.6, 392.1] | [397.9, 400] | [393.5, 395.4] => 0.52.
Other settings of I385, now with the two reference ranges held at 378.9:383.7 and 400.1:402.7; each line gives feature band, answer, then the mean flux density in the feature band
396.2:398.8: 0.41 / 10.3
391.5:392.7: 0.20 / 11.3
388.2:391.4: 0.10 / 11.9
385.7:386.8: -0.01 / 12.4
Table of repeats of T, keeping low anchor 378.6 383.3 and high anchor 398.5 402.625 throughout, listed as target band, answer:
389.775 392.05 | 0.199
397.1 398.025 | 0.251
